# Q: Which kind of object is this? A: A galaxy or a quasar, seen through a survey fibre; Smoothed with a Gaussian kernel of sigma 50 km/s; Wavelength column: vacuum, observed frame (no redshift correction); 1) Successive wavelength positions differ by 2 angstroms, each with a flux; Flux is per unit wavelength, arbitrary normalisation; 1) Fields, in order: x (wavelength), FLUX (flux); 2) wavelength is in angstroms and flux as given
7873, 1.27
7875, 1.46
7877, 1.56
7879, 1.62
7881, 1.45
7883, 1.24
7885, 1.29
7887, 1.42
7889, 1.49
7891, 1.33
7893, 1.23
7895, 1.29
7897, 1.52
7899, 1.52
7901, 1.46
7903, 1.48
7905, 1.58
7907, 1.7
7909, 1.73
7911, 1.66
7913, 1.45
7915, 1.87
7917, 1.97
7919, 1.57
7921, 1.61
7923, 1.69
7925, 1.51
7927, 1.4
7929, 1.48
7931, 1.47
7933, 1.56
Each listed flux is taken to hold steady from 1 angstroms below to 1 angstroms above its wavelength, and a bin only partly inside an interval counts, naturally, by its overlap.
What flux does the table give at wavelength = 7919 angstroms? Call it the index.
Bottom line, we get 1.57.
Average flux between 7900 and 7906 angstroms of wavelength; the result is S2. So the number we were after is 1.51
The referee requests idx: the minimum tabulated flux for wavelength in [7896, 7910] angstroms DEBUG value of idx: 1.46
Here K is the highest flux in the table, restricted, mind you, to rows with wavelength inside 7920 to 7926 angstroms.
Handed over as 1.69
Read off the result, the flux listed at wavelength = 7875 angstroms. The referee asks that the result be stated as 1.46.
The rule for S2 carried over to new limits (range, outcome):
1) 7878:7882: 1.54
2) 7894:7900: 1.44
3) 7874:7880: 1.55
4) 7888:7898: 1.37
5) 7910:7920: 1.7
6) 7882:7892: 1.35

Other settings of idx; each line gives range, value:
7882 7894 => 1.23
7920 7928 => 1.4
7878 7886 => 1.24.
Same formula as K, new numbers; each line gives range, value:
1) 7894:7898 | 1.52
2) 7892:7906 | 1.58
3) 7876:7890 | 1.62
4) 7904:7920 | 1.97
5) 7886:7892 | 1.49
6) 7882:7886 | 1.29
